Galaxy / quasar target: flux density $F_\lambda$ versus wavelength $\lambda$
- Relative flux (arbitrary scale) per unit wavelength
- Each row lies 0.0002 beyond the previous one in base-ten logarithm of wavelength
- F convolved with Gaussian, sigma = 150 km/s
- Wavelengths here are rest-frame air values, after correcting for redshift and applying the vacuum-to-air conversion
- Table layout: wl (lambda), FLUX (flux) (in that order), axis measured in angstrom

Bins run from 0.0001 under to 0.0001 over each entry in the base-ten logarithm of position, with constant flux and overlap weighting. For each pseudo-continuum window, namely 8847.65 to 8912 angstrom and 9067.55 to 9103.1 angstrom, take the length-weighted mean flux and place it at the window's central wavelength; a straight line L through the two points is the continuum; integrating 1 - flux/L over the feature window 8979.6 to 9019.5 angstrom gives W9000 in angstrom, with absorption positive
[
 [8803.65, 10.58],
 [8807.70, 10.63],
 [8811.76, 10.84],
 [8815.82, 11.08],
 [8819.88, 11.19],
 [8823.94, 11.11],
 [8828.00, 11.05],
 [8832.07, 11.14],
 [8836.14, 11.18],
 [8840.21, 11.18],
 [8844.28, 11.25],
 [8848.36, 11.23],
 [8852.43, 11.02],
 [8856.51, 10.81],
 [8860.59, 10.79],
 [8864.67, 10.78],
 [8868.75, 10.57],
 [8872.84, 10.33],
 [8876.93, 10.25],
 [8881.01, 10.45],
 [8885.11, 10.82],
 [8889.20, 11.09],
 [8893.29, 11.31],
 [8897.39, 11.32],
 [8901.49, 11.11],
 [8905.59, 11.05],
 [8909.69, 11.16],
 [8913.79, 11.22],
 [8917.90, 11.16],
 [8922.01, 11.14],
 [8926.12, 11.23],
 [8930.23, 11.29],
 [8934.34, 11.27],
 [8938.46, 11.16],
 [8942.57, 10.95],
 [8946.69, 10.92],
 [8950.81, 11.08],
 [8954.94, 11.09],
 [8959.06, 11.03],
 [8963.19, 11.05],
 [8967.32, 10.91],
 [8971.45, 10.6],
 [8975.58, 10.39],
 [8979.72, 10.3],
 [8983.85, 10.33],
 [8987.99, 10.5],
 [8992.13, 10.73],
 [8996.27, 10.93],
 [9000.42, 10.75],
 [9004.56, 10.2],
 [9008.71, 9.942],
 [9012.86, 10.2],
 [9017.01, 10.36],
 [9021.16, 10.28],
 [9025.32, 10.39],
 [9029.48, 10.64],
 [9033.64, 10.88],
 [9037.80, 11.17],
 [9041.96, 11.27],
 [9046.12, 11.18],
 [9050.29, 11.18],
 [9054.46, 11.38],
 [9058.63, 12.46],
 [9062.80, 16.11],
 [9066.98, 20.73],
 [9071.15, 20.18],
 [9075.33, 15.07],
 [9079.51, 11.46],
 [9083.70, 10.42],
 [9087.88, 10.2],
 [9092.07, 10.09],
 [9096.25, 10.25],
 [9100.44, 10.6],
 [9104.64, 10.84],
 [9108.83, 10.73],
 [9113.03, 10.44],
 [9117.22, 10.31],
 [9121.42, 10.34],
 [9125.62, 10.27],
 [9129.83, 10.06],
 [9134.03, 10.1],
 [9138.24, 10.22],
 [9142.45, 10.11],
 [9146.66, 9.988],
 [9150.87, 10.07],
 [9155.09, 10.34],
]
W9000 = 4.9 angstrom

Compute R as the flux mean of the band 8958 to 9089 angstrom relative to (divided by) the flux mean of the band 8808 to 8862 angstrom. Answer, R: 1.06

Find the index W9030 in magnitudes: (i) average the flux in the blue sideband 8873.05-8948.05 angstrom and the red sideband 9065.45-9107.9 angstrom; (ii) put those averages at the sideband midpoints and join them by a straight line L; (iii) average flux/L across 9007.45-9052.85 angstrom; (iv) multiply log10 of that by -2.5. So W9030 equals 0.146 mag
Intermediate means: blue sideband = 11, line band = 10.7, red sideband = 12.8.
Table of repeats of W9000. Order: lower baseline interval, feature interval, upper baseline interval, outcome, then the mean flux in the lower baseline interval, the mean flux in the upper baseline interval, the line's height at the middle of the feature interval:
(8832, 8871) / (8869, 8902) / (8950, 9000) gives 0.3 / 11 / 10.7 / 10.9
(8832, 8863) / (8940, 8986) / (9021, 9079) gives 5.4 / 11.1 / 13.1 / 12.2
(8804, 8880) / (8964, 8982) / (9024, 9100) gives 1.9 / 10.9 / 12.5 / 11.8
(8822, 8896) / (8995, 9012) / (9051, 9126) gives 2.0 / 10.9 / 12.3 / 11.8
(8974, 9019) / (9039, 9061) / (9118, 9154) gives -2.6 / 10.4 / 10.2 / 10.3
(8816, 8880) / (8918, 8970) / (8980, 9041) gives -1.9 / 10.9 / 10.5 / 10.7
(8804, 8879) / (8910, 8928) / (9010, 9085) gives 0.5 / 10.9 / 12.5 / 11.5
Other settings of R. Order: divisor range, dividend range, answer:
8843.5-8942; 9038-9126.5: 1.11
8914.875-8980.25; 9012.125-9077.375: 1.16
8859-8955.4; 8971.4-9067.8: 1.03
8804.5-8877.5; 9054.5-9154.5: 1.08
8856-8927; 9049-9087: 1.31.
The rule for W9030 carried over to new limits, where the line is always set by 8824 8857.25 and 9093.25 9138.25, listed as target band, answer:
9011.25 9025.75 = 0.04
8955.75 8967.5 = -0.02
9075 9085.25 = -0.14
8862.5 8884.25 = 0.05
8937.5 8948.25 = -0.02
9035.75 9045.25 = -0.06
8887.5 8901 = -0.02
